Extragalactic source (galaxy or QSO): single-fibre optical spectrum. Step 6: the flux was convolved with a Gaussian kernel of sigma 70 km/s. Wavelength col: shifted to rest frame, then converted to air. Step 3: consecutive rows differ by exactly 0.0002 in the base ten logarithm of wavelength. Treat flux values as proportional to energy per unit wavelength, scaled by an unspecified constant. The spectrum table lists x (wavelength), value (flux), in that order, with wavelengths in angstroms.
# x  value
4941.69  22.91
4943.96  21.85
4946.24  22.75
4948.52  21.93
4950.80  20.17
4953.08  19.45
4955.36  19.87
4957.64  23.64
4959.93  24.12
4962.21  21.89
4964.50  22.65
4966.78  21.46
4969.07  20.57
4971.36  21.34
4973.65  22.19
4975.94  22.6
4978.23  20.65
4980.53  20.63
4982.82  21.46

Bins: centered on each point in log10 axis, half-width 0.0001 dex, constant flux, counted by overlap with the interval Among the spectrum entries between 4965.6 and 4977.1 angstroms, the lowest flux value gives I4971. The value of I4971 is 20.57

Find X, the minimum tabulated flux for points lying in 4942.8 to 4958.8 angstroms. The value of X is 19.45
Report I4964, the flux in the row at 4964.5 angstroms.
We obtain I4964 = 22.65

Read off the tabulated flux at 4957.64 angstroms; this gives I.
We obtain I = 23.64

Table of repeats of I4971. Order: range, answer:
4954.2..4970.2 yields 19.87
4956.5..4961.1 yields 23.64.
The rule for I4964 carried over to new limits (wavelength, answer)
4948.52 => 21.93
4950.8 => 20.17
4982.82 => 21.46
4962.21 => 21.89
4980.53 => 20.63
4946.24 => 22.75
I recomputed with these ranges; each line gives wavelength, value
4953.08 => 19.45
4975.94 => 22.6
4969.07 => 20.57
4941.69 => 22.91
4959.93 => 24.12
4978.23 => 20.65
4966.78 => 21.46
